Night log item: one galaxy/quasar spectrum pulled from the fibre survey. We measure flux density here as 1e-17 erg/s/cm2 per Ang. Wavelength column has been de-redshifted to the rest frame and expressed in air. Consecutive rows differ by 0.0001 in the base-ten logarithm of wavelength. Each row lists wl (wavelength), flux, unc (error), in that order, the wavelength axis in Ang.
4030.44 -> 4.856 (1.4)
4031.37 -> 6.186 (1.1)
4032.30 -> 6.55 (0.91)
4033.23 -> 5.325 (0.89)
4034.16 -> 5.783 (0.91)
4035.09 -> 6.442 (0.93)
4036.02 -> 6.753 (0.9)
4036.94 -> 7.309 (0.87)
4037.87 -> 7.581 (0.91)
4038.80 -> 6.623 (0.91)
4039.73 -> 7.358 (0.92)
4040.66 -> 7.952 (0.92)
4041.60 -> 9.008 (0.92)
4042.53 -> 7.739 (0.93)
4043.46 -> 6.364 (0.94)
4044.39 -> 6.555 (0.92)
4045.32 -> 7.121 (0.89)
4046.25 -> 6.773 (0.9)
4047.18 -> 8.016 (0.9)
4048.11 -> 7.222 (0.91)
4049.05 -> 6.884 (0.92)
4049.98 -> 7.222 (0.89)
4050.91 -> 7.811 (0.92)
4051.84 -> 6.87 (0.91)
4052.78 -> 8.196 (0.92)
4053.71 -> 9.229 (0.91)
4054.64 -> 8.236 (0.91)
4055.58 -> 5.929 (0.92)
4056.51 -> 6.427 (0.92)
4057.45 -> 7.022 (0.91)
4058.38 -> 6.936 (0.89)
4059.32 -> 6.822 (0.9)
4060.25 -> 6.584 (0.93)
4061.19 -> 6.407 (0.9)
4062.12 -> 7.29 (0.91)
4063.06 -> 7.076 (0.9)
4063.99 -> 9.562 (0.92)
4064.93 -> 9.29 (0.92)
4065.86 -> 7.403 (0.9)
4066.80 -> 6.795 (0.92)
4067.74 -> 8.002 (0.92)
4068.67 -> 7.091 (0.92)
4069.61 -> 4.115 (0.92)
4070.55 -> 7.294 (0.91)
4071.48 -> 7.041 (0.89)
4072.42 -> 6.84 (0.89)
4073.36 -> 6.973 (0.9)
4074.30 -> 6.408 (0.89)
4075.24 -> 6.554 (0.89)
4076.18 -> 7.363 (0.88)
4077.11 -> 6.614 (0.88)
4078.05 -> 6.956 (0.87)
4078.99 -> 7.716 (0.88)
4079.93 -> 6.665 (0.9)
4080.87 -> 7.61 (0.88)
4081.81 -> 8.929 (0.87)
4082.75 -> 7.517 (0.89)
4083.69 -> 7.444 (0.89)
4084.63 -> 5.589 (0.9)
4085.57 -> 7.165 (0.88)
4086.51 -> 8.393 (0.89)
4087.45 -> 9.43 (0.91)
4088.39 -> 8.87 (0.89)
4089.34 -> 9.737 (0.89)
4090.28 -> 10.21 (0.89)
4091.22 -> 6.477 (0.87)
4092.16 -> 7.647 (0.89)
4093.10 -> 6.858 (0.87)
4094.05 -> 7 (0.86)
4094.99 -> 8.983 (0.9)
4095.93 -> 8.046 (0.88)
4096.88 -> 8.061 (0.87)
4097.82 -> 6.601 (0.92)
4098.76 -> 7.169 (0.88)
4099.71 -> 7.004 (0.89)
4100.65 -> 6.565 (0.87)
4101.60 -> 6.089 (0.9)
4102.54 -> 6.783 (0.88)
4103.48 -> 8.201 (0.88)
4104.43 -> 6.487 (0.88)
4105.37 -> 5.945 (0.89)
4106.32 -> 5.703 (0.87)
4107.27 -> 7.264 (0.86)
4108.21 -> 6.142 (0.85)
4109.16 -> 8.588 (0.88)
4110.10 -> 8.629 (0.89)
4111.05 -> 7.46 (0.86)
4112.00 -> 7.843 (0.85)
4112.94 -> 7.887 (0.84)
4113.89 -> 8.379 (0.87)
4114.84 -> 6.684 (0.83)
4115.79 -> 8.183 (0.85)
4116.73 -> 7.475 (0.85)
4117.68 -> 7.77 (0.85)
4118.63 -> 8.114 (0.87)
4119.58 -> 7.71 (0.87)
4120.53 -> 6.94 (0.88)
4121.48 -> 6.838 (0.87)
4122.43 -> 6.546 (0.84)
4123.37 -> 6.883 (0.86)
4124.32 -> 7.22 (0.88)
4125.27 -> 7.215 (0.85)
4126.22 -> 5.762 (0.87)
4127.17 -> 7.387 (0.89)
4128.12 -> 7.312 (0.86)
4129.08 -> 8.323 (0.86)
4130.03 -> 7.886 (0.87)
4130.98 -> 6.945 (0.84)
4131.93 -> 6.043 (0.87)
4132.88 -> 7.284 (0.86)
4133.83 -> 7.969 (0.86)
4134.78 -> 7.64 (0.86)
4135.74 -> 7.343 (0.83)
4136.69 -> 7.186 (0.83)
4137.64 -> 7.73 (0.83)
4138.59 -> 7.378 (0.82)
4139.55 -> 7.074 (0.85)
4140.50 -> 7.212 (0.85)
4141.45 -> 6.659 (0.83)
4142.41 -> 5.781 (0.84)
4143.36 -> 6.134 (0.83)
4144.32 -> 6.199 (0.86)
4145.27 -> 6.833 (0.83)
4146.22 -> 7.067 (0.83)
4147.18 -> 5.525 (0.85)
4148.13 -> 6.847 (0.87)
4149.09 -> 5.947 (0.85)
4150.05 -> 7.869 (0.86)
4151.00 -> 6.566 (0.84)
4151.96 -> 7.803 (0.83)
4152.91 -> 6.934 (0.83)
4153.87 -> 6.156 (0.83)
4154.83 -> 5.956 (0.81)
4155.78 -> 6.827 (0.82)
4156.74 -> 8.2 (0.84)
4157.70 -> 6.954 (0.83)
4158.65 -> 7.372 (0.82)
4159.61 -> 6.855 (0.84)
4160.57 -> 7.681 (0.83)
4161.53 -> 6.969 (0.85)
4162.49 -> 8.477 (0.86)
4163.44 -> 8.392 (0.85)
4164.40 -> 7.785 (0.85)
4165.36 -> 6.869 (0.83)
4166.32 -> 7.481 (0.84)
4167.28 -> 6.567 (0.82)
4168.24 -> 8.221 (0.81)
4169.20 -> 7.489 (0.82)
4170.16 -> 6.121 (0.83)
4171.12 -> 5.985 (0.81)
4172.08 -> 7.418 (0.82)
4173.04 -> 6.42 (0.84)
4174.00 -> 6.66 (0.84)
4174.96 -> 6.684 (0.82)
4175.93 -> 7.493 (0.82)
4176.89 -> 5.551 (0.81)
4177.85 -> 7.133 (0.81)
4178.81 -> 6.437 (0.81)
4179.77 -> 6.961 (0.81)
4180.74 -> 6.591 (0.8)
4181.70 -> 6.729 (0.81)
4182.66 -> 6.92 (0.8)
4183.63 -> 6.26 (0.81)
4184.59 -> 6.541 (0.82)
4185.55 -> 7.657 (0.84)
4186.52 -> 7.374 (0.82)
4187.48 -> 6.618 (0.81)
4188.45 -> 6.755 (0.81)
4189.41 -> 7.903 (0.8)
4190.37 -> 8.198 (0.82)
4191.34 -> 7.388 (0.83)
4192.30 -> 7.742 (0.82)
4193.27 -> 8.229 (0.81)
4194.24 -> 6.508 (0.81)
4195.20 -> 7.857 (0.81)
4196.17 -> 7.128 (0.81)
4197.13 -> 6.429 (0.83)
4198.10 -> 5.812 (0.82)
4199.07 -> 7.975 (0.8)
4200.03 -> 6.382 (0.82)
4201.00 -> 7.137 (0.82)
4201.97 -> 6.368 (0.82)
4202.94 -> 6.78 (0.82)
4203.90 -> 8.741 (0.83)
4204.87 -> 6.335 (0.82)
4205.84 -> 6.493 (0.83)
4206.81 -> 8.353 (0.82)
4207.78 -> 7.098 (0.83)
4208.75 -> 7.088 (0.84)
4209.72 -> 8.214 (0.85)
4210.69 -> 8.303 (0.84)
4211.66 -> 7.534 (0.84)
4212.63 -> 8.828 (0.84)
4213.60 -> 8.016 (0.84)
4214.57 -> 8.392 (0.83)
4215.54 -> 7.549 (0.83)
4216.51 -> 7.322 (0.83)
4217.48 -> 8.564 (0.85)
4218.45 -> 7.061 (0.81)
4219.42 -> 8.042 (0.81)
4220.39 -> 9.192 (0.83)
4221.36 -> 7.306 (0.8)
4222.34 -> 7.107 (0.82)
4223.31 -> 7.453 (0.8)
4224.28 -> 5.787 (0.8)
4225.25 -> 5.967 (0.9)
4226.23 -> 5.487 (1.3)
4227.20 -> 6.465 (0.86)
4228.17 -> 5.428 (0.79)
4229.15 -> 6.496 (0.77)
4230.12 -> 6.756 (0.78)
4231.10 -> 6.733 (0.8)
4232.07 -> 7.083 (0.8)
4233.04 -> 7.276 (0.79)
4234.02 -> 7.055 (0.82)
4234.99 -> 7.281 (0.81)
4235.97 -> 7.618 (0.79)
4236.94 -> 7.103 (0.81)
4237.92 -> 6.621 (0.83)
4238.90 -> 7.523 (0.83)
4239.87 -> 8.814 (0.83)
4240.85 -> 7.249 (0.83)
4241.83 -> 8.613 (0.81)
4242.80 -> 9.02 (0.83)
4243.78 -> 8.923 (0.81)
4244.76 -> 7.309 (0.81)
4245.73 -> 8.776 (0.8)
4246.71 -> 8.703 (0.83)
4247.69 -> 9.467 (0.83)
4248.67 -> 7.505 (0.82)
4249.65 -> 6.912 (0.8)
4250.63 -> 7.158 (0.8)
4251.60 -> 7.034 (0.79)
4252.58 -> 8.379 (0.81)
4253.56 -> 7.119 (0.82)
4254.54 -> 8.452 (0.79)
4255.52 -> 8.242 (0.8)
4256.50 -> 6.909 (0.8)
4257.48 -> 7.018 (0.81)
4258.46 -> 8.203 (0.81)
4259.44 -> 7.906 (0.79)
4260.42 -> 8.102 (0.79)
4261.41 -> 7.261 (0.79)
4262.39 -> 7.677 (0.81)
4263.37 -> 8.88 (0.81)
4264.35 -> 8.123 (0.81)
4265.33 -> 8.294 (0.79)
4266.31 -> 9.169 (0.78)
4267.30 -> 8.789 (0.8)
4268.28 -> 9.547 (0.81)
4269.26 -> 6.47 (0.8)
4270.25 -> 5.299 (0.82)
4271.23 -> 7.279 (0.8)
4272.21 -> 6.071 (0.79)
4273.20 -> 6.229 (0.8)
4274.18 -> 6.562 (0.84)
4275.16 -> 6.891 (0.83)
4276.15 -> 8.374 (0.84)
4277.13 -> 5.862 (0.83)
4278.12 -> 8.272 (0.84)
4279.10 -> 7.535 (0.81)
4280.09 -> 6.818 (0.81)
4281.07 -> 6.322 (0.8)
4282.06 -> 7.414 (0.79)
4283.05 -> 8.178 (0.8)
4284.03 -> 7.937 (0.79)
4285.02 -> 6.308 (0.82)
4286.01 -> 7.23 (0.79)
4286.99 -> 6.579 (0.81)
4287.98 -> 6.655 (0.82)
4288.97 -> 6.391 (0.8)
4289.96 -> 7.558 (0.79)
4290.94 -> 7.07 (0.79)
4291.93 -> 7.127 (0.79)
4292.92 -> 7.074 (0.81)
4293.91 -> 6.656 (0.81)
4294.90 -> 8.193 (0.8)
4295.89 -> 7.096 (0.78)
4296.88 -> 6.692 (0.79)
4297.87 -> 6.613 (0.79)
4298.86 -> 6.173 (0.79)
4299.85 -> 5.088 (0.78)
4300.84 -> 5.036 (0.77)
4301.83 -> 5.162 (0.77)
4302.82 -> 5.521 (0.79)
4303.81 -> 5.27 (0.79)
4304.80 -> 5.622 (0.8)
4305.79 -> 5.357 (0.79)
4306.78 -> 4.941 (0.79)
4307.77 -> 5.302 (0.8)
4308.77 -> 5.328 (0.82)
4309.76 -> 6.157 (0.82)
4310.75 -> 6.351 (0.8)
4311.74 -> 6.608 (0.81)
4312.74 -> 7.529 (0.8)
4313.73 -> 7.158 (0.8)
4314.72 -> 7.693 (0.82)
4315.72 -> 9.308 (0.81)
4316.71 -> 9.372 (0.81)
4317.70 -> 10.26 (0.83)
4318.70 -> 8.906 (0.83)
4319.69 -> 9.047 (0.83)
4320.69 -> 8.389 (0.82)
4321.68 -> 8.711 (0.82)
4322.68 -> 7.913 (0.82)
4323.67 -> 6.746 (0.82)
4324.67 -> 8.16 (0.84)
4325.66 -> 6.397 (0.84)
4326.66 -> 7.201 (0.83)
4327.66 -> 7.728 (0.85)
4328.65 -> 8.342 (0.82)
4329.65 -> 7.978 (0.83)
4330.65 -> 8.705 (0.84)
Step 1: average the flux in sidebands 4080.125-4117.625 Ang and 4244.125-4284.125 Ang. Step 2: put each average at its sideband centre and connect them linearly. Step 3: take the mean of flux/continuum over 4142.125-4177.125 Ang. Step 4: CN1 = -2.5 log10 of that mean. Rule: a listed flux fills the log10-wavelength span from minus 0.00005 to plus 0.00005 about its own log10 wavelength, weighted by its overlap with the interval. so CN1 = 0.10 mag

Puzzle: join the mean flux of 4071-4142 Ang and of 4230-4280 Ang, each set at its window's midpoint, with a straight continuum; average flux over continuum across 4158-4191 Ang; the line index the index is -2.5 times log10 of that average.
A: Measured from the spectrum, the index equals 0.06 mag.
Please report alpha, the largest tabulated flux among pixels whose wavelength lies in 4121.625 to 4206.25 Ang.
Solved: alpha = 8.741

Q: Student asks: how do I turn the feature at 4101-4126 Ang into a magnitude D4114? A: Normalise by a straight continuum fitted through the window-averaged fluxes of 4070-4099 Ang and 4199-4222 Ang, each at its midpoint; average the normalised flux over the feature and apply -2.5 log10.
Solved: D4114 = 0.05 mag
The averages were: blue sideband 7.55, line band 7.25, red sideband 7.62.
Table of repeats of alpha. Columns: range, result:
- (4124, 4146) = 8.323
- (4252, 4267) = 9.169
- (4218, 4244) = 9.192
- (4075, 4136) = 10.21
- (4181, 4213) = 8.828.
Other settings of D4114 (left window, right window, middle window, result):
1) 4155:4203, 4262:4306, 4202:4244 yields -0.06 mag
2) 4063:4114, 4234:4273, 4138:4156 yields 0.13 mag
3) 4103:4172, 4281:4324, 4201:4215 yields -0.08 mag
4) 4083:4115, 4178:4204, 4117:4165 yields 0.03 mag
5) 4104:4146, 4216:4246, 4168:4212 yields 0.03 mag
